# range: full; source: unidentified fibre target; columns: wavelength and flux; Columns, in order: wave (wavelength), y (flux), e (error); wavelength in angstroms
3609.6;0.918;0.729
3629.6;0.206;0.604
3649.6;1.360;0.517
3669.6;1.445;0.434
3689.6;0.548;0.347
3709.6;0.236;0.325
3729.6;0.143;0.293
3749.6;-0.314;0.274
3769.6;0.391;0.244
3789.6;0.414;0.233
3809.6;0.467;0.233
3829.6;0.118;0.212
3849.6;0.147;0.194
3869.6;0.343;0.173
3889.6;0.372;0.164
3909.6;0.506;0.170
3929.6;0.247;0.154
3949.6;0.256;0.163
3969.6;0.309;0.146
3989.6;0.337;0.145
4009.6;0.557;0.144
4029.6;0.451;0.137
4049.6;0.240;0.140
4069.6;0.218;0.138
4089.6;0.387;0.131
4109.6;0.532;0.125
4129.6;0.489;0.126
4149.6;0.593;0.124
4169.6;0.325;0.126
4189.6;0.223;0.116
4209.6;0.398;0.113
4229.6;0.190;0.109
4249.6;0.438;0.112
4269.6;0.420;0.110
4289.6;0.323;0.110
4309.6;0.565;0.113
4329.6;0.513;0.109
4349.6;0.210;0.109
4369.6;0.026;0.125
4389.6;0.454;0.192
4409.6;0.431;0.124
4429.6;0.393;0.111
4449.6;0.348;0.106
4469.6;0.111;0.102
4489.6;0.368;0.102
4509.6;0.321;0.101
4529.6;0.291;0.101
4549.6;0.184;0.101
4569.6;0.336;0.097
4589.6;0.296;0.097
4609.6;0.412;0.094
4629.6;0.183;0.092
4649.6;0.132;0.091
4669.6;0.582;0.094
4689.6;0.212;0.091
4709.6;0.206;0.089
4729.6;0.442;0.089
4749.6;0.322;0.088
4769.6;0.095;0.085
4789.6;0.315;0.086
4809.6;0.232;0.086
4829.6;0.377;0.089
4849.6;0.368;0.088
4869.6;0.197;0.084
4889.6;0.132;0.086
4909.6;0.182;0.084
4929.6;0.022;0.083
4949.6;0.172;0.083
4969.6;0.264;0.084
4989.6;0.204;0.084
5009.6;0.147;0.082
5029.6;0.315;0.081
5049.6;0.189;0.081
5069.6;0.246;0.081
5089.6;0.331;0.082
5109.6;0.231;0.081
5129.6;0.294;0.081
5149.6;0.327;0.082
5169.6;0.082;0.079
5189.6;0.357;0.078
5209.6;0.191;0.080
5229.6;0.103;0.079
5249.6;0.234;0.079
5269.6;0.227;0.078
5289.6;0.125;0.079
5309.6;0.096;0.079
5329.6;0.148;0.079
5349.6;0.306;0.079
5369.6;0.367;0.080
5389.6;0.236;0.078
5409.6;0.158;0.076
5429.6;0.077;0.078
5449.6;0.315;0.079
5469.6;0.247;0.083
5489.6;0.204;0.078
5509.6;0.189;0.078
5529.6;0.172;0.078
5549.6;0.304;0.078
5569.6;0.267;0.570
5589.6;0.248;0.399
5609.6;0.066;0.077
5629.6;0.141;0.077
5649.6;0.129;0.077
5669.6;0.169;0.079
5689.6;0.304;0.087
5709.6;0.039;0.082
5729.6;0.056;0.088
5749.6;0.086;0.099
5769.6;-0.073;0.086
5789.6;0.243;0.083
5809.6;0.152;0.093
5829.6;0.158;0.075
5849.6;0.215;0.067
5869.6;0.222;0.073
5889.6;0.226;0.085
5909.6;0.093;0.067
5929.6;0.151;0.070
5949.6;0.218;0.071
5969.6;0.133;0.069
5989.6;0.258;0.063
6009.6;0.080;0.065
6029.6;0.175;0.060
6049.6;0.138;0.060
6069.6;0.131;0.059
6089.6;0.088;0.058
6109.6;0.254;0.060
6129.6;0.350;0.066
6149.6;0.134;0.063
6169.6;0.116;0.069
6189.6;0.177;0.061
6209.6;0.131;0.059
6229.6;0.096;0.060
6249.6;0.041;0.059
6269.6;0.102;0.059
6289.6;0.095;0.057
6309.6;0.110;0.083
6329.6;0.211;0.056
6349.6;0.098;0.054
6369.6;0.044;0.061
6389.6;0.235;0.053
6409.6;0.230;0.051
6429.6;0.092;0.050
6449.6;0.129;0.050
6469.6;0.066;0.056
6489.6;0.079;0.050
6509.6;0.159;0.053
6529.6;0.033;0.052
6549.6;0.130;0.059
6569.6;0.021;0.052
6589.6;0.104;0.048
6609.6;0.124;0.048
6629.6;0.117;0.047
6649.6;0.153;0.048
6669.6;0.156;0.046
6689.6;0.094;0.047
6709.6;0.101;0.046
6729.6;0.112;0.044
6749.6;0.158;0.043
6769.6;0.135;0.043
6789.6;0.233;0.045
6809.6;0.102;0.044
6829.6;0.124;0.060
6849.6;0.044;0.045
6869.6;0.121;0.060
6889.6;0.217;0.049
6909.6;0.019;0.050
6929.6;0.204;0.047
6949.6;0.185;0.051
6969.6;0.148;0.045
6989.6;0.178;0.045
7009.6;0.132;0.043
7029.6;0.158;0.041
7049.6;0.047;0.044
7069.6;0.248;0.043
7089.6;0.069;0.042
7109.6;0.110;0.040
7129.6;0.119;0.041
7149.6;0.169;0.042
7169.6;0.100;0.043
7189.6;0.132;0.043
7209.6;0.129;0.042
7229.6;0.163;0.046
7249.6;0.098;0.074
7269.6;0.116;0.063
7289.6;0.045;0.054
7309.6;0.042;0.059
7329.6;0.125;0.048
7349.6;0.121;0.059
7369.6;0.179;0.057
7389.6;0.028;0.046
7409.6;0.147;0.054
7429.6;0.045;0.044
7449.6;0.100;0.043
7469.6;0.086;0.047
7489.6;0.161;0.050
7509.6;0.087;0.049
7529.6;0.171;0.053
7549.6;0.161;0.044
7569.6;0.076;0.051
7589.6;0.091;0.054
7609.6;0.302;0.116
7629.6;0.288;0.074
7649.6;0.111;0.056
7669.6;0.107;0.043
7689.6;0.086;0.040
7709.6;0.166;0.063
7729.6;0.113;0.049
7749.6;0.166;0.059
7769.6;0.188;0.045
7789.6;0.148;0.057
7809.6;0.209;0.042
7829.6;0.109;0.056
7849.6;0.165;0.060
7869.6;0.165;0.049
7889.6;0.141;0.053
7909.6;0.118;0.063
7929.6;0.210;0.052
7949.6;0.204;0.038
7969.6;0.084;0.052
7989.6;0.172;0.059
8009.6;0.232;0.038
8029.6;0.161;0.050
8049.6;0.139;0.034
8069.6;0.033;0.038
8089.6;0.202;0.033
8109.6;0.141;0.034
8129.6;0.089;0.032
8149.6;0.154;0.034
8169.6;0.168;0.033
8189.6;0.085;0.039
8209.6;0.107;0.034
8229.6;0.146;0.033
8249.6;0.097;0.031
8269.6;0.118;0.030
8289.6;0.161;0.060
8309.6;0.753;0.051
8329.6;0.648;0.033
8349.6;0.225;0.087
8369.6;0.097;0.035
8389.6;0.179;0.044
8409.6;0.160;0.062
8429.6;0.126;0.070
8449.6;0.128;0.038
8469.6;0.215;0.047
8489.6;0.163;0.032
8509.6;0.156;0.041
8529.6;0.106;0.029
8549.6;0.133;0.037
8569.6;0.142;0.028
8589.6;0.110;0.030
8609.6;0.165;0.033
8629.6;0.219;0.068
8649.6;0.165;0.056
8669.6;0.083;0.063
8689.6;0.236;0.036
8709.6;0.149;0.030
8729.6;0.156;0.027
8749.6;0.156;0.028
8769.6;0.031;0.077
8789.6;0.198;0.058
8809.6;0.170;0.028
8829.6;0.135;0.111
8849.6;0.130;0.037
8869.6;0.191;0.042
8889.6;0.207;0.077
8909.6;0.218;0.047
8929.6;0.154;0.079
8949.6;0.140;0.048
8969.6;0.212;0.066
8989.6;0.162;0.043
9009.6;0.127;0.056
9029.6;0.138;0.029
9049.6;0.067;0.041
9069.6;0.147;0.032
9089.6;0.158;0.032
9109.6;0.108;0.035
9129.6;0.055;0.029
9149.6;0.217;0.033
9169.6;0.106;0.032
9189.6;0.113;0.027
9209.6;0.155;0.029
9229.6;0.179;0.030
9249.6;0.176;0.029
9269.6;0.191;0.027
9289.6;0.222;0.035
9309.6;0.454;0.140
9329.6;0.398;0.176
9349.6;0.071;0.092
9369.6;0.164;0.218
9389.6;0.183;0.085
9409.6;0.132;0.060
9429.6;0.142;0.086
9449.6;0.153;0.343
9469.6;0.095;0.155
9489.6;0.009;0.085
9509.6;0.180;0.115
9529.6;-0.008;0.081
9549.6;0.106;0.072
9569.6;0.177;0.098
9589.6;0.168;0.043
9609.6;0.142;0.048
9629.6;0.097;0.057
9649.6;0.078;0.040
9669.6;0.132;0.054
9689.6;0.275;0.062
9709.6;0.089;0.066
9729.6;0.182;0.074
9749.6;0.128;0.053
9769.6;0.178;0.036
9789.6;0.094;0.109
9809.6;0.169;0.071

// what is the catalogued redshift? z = 1.23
